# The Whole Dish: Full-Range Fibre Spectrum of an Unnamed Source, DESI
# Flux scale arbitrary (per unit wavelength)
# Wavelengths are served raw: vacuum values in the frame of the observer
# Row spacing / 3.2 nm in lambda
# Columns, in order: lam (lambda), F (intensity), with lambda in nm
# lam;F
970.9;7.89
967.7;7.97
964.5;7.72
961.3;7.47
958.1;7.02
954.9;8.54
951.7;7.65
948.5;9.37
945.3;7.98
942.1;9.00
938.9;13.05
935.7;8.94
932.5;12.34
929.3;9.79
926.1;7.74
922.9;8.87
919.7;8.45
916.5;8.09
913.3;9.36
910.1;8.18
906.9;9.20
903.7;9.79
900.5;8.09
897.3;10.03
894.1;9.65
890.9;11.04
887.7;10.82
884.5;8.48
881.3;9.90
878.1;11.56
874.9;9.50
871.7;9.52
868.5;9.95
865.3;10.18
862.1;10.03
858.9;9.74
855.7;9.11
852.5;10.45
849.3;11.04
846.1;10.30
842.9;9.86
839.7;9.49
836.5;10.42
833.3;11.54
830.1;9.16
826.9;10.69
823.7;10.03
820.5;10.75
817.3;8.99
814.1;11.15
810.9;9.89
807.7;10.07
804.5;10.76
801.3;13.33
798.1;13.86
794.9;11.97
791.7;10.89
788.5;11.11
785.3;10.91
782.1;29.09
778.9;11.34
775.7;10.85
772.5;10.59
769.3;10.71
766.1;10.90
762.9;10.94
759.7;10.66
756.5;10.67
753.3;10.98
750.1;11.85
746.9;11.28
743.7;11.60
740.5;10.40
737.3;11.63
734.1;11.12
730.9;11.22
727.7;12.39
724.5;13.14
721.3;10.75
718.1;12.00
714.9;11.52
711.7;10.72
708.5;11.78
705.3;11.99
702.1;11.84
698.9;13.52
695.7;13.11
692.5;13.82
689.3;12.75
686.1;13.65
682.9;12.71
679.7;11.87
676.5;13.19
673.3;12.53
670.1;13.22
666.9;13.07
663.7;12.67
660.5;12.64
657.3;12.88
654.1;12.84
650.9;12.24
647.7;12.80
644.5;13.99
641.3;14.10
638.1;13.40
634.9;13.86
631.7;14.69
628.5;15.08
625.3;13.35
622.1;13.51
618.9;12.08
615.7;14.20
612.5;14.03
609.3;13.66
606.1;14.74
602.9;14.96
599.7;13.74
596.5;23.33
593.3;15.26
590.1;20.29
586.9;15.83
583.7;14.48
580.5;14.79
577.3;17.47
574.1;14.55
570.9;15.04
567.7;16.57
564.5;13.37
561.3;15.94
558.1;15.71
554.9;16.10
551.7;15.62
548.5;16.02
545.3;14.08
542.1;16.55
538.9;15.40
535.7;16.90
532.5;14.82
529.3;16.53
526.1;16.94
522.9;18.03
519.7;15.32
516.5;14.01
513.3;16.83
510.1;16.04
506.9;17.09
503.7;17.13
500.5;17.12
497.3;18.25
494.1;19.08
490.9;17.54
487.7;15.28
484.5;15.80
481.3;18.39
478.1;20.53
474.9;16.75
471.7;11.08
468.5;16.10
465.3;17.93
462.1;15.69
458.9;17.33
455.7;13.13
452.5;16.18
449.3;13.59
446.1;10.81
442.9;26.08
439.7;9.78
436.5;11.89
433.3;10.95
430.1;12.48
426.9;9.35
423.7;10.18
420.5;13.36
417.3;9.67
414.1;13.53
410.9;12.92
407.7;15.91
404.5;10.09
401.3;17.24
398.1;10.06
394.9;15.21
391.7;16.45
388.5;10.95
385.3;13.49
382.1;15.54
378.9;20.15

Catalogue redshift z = 0.189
